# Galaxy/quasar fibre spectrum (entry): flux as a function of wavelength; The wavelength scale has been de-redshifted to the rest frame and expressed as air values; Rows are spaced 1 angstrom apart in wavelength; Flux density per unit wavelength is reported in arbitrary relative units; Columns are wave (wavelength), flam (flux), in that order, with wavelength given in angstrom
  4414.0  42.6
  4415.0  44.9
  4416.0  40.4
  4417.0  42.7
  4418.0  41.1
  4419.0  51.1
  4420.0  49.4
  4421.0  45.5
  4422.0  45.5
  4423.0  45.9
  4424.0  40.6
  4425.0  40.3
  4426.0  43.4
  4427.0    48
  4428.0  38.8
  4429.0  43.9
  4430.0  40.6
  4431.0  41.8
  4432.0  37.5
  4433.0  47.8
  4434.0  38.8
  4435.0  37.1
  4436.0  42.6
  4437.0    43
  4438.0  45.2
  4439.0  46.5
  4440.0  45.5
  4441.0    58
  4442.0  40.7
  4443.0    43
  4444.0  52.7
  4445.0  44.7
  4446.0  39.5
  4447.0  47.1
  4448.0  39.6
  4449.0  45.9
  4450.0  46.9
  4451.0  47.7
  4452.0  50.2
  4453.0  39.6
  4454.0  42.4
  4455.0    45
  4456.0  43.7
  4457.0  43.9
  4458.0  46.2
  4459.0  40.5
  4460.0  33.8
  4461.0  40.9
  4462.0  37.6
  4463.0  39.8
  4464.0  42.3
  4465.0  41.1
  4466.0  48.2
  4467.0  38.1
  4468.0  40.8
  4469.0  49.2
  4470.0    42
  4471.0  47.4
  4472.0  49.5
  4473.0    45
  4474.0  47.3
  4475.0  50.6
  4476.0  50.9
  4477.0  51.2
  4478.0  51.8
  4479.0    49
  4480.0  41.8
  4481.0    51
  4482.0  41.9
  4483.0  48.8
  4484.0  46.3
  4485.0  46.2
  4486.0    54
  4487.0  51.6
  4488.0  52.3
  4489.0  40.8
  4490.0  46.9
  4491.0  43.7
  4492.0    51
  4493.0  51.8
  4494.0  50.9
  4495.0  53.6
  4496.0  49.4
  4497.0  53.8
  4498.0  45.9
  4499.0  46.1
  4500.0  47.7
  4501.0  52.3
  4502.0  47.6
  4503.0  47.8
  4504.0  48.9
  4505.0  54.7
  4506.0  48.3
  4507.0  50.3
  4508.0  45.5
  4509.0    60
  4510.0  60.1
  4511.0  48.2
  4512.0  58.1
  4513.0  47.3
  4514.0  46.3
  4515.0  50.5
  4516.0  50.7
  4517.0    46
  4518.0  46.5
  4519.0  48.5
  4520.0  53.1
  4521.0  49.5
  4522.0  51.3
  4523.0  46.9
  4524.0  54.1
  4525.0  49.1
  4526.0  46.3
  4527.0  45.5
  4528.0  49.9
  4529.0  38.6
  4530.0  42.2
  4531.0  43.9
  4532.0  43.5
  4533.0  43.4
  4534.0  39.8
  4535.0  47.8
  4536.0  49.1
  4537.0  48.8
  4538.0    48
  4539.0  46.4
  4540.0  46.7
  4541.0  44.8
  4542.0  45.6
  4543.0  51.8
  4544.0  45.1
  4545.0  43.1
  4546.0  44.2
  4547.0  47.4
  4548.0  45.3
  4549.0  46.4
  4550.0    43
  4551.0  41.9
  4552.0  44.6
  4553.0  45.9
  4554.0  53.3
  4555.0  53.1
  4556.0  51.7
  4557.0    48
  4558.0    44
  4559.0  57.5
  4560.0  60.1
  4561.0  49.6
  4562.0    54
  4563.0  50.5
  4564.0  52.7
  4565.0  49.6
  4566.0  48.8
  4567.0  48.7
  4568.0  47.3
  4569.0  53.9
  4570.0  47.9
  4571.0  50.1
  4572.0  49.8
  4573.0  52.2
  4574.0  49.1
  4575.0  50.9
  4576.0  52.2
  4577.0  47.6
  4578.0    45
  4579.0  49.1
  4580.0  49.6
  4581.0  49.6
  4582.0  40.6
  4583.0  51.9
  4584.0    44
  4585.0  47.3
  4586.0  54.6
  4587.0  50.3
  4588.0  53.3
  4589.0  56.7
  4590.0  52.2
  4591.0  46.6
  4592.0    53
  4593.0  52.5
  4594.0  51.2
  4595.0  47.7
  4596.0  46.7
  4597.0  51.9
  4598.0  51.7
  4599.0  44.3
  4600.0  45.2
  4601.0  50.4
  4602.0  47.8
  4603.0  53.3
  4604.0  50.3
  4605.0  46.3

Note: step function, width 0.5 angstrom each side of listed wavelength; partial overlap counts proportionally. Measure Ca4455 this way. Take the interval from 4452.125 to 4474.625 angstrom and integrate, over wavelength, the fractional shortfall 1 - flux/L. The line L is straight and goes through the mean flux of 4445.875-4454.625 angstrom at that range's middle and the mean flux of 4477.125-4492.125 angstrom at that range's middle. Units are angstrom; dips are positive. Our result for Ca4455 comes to 1.33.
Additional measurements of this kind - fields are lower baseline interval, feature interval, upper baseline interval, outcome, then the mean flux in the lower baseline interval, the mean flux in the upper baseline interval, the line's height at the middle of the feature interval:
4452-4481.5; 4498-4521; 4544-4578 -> -1.7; 44.6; 49.1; 46.6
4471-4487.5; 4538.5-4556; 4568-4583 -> 0.9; 48.5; 49.1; 49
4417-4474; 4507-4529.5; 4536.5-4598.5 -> -1.3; 43.8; 49.1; 47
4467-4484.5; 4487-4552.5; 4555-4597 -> 0.6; 47.1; 50.3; 48.5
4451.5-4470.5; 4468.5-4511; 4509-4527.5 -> -2.6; 42.4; 50.2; 46.3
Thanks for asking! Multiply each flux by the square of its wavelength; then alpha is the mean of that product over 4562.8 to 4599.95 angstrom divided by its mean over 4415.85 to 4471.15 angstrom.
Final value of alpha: 1.2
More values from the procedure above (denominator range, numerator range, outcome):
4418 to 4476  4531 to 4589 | 1.16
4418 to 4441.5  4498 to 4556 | 1.13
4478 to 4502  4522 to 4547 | 0.97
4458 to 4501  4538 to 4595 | 1.10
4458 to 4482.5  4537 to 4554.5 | 1.07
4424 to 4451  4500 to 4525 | 1.19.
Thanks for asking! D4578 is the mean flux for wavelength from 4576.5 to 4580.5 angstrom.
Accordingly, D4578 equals 47.8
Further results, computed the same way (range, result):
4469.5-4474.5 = 46.2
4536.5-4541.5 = 46.9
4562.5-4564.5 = 51.6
